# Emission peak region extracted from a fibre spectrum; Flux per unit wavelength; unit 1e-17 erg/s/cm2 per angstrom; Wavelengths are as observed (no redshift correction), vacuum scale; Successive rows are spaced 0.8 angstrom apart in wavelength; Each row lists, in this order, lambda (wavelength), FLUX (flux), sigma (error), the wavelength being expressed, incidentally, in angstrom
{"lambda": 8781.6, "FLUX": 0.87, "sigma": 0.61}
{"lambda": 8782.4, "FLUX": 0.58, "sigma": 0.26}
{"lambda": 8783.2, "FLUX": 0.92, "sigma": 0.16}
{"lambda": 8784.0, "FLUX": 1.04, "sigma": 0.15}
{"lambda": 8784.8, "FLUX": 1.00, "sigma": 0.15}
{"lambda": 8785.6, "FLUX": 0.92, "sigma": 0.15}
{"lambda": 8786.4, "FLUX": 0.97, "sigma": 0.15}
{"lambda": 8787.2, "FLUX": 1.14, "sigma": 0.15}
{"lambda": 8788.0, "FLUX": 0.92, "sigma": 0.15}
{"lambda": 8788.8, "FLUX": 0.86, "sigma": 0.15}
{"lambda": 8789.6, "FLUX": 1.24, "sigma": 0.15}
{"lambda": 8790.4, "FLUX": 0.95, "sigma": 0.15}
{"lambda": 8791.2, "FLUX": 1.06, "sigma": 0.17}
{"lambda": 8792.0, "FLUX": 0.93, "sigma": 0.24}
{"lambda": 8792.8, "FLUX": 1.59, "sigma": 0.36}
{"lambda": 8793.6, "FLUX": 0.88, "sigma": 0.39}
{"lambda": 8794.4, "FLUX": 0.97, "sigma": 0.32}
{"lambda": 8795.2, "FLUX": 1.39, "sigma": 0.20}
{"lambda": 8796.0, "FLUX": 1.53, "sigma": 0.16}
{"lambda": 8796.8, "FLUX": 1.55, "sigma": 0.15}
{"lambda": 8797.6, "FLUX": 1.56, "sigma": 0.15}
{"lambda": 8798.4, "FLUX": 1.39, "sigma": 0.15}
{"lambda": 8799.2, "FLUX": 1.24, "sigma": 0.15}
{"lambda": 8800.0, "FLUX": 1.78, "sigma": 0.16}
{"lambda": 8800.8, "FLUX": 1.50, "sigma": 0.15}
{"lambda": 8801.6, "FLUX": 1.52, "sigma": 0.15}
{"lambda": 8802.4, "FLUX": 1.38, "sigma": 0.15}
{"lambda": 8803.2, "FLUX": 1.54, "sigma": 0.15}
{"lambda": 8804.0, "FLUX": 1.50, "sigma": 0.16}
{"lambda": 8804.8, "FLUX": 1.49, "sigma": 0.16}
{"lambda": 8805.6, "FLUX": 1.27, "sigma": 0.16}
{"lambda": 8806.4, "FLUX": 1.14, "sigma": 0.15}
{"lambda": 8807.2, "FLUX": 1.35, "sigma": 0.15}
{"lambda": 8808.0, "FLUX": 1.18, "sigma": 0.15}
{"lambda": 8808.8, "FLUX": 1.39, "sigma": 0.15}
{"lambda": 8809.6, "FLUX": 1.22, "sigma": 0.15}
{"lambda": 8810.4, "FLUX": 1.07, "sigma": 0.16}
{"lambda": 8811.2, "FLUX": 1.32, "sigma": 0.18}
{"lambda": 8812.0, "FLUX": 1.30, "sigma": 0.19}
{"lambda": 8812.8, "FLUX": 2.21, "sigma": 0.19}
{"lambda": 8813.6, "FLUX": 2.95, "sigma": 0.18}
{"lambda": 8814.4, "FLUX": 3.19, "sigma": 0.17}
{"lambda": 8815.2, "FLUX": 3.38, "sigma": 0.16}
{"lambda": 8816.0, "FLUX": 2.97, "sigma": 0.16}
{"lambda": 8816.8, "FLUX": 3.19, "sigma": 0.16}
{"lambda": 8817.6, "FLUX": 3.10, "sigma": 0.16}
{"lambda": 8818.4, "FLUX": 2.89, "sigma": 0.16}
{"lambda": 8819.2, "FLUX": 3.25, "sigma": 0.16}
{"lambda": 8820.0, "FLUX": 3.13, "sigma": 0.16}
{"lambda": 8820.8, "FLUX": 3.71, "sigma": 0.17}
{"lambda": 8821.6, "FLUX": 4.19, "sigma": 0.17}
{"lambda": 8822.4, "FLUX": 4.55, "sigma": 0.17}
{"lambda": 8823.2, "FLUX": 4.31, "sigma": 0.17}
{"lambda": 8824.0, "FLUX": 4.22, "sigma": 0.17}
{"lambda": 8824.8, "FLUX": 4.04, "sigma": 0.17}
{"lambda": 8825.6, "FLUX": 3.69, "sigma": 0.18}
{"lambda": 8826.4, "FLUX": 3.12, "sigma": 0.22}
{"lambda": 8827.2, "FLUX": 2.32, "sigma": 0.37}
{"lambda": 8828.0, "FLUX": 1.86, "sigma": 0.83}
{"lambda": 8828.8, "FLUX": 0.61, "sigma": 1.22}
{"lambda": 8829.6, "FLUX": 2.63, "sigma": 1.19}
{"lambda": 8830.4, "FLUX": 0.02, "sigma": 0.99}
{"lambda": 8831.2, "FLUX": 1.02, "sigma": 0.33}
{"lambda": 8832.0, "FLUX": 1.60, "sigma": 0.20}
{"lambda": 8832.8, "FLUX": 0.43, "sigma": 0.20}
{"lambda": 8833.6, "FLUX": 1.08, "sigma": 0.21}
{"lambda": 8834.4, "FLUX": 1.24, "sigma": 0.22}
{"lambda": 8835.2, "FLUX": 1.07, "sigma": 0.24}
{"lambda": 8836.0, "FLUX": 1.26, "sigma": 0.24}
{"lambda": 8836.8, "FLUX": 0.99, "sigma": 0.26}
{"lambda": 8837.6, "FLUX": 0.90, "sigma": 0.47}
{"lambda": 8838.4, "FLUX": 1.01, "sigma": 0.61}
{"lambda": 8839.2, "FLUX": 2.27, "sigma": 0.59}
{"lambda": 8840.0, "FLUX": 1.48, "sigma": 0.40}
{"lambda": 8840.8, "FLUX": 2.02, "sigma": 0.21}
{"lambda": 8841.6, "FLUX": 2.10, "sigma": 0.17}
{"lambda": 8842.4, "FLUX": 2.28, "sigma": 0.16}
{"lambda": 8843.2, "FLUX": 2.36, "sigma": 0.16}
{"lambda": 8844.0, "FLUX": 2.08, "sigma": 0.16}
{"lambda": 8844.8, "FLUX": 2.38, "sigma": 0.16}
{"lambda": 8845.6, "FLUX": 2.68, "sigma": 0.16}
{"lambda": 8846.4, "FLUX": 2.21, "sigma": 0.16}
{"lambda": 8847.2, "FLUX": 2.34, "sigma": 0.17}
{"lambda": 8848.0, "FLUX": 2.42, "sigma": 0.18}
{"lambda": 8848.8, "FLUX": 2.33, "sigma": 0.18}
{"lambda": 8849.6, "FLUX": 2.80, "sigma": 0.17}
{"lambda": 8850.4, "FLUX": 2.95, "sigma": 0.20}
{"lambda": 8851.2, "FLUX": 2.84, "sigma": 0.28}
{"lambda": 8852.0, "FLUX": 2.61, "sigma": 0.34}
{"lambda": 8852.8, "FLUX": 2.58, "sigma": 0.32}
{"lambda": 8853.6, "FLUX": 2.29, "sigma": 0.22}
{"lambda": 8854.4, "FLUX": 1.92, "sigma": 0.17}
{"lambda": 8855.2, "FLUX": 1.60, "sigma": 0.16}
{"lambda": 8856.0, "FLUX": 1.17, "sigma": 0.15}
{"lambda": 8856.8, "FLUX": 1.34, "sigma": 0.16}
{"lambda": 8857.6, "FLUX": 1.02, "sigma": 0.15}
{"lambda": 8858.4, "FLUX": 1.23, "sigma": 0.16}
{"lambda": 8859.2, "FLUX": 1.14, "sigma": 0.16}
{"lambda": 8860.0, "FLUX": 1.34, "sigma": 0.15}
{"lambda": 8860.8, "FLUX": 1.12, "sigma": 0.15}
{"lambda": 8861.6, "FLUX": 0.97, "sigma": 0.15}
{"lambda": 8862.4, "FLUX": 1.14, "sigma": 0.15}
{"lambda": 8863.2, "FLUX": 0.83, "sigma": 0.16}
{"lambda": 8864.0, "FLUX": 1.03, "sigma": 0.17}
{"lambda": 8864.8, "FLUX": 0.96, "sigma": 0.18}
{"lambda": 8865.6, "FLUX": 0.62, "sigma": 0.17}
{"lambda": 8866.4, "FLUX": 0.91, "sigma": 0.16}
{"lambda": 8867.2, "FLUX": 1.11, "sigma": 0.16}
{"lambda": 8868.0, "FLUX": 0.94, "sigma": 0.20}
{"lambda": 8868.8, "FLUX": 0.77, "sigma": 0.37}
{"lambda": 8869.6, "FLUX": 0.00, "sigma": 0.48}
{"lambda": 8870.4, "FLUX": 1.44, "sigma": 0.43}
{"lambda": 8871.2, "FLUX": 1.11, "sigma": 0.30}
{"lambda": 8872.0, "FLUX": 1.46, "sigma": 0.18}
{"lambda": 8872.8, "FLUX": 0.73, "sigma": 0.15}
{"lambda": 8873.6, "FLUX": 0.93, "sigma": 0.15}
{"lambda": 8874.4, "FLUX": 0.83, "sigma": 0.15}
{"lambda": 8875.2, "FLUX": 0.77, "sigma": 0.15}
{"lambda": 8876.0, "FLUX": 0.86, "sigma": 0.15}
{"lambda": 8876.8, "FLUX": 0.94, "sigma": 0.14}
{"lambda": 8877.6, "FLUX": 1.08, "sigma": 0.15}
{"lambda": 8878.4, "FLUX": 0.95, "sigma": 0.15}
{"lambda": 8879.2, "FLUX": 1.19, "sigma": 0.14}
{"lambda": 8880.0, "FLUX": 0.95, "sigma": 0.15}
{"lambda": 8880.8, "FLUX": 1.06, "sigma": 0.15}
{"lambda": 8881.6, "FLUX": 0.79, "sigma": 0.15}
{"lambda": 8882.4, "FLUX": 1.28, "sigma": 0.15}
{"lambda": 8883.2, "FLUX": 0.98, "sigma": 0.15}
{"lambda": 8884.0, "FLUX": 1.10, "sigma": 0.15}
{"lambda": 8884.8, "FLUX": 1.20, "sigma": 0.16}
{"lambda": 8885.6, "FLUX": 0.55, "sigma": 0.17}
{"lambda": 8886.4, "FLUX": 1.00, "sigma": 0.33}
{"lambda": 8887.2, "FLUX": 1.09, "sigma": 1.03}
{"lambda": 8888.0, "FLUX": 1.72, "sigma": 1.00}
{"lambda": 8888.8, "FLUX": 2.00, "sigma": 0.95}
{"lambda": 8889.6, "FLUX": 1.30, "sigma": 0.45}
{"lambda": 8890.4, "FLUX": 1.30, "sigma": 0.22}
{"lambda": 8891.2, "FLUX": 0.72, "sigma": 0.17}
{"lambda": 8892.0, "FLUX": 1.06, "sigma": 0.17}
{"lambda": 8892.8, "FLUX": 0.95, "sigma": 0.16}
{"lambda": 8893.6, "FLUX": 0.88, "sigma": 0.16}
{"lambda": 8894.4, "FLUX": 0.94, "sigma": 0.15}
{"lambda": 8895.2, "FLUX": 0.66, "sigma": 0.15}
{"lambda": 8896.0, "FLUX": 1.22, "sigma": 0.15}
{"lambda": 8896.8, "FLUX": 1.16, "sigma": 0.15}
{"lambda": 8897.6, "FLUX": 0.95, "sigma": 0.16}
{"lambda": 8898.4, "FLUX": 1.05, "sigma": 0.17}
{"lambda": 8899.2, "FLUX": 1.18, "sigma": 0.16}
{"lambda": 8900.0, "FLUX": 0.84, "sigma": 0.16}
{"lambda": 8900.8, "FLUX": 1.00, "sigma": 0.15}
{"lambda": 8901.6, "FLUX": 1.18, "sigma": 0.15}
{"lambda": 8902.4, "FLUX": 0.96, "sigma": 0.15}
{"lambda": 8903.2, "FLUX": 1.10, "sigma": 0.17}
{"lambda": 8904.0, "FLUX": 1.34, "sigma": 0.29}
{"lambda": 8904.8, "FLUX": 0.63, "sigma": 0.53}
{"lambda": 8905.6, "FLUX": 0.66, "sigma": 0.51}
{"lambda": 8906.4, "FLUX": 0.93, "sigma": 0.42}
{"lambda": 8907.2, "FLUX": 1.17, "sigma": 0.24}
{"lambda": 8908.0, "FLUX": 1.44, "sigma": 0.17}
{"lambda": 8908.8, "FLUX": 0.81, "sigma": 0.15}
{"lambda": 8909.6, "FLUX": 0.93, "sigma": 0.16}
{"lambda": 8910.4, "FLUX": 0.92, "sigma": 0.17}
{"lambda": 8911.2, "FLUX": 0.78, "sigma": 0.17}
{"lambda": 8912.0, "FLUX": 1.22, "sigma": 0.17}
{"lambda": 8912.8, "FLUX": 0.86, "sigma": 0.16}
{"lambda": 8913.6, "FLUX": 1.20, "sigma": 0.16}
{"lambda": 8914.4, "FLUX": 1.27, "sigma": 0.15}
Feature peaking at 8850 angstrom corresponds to [N II]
